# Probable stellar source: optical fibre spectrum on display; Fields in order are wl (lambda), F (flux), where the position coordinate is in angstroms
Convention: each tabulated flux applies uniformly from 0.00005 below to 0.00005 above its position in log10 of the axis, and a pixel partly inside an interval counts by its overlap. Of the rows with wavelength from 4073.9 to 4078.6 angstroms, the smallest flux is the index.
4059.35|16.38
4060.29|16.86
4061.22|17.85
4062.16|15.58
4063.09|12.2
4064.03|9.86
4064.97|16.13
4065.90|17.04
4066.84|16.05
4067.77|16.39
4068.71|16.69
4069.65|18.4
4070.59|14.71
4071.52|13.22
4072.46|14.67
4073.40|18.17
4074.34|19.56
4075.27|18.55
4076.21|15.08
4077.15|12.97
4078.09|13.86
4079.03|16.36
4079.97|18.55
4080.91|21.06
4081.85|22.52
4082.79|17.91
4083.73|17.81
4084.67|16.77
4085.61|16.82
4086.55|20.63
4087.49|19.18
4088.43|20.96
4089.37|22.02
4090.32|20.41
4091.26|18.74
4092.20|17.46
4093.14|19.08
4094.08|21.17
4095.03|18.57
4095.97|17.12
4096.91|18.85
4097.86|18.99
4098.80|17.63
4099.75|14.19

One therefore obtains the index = 12.97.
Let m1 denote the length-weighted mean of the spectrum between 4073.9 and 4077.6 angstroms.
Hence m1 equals 16.6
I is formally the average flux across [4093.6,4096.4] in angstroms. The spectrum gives 19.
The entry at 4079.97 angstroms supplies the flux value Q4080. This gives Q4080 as 18.55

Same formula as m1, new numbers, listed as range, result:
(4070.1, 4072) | 14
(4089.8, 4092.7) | 18.9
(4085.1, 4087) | 18.7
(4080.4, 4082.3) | 21.7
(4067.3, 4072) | 15.9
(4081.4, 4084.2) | 19.4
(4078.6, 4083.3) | 19.3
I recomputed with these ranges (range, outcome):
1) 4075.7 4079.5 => 14.6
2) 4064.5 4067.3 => 16.4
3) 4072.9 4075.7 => 18.7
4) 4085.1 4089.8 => 19.9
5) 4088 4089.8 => 21.5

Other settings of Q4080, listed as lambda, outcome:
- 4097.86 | 18.99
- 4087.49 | 19.18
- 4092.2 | 17.46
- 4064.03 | 9.86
